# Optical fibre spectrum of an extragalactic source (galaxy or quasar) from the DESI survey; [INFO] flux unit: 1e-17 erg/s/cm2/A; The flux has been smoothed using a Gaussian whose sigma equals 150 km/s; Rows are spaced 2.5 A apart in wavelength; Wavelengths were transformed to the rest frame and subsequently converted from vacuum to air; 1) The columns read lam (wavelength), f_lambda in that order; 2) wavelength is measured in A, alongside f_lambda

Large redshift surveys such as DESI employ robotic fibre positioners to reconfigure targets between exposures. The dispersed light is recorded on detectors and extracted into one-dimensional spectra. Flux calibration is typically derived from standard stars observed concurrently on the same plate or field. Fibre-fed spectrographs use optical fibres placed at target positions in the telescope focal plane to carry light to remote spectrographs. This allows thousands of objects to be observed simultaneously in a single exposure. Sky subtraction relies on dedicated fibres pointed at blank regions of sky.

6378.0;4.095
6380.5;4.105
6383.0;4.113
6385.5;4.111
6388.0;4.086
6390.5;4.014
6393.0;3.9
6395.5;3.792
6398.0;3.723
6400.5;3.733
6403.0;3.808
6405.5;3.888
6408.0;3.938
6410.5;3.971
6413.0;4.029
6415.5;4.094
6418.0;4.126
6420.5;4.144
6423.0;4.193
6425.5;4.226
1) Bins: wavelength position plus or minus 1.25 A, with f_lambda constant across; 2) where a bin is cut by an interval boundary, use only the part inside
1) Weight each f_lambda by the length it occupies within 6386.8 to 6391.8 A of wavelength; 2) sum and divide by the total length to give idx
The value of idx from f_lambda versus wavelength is 4.05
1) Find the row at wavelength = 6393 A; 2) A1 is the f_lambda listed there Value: 3.9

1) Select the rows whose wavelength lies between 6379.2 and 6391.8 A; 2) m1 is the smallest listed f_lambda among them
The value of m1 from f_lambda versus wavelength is 4.014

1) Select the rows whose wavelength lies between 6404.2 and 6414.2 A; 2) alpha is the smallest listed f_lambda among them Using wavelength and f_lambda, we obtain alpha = 3.888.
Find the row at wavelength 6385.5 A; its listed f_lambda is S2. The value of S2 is 4.111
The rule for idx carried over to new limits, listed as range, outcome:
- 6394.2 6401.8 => 3.75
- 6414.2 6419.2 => 4.11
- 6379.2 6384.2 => 4.11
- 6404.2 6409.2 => 3.91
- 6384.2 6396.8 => 3.98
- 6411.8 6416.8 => 4.06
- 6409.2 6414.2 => 4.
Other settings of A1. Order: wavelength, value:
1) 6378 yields 4.095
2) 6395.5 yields 3.792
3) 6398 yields 3.723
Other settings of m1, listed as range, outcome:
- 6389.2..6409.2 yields 3.723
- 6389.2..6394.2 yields 3.9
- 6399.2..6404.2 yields 3.733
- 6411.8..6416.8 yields 4.029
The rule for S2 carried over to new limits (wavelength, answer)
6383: 4.113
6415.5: 4.094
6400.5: 3.733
